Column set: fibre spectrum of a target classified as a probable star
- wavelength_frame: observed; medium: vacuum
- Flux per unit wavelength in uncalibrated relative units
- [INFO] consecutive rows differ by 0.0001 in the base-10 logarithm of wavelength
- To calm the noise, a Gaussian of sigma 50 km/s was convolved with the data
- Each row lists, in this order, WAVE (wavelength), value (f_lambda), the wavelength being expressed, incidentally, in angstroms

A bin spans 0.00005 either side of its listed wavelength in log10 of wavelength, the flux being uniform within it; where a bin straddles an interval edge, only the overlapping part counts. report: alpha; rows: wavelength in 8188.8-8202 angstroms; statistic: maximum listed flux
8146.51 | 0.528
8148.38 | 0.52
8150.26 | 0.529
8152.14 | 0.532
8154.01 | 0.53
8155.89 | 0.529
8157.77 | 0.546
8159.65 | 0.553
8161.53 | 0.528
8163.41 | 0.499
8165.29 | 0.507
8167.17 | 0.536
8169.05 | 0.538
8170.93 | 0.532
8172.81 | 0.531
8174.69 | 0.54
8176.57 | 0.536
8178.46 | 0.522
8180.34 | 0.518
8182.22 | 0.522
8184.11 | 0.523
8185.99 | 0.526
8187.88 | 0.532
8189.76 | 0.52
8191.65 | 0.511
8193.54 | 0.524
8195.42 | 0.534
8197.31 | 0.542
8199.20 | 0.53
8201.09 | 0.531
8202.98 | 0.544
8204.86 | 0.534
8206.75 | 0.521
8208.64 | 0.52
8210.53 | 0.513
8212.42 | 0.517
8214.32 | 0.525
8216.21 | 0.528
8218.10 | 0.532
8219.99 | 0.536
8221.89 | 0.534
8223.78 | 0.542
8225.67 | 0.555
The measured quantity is 0.542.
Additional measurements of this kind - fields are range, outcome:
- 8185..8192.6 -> 0.532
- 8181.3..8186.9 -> 0.526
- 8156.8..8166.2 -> 0.553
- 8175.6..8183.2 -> 0.536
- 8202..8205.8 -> 0.544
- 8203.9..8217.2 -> 0.534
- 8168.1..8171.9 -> 0.538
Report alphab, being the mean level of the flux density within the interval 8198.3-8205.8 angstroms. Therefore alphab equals 0.535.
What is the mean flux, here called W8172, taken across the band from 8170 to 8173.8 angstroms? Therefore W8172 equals 0.532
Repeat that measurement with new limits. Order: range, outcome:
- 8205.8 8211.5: 0.518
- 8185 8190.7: 0.526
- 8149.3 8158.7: 0.533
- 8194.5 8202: 0.534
